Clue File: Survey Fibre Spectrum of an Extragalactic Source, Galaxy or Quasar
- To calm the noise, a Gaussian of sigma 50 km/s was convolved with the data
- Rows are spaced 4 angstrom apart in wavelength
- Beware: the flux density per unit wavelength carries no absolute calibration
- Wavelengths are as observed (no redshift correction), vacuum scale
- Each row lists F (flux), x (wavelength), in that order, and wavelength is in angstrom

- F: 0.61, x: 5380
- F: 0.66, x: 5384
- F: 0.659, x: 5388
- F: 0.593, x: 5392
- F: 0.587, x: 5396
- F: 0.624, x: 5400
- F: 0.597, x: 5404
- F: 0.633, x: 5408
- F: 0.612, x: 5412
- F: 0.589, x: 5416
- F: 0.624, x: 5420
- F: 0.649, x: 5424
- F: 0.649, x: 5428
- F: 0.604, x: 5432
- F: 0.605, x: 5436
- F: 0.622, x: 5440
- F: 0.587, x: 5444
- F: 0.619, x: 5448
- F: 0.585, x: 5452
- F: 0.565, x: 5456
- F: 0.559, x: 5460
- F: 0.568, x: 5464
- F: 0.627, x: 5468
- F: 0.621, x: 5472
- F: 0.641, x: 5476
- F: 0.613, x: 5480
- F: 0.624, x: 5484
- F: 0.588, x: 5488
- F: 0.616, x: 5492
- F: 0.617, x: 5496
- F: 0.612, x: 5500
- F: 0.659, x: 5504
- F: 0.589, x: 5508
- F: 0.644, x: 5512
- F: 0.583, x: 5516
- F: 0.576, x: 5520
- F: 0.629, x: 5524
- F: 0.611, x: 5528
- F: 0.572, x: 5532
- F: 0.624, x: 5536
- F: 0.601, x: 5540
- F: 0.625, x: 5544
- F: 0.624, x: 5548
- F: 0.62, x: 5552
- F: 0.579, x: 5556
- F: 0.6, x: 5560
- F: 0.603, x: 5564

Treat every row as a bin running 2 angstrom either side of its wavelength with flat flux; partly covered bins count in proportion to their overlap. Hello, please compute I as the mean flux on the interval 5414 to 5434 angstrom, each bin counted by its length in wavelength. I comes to 0.623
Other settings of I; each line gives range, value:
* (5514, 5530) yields 0.6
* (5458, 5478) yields 0.603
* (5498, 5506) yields 0.635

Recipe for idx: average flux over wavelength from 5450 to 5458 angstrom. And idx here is 0.575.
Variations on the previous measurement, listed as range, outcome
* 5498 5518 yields 0.617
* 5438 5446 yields 0.605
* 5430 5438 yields 0.605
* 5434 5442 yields 0.613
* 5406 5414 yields 0.623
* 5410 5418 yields 0.601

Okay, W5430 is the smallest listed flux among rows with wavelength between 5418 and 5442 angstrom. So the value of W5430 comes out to 0.604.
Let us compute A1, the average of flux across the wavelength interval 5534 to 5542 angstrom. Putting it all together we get 0.613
